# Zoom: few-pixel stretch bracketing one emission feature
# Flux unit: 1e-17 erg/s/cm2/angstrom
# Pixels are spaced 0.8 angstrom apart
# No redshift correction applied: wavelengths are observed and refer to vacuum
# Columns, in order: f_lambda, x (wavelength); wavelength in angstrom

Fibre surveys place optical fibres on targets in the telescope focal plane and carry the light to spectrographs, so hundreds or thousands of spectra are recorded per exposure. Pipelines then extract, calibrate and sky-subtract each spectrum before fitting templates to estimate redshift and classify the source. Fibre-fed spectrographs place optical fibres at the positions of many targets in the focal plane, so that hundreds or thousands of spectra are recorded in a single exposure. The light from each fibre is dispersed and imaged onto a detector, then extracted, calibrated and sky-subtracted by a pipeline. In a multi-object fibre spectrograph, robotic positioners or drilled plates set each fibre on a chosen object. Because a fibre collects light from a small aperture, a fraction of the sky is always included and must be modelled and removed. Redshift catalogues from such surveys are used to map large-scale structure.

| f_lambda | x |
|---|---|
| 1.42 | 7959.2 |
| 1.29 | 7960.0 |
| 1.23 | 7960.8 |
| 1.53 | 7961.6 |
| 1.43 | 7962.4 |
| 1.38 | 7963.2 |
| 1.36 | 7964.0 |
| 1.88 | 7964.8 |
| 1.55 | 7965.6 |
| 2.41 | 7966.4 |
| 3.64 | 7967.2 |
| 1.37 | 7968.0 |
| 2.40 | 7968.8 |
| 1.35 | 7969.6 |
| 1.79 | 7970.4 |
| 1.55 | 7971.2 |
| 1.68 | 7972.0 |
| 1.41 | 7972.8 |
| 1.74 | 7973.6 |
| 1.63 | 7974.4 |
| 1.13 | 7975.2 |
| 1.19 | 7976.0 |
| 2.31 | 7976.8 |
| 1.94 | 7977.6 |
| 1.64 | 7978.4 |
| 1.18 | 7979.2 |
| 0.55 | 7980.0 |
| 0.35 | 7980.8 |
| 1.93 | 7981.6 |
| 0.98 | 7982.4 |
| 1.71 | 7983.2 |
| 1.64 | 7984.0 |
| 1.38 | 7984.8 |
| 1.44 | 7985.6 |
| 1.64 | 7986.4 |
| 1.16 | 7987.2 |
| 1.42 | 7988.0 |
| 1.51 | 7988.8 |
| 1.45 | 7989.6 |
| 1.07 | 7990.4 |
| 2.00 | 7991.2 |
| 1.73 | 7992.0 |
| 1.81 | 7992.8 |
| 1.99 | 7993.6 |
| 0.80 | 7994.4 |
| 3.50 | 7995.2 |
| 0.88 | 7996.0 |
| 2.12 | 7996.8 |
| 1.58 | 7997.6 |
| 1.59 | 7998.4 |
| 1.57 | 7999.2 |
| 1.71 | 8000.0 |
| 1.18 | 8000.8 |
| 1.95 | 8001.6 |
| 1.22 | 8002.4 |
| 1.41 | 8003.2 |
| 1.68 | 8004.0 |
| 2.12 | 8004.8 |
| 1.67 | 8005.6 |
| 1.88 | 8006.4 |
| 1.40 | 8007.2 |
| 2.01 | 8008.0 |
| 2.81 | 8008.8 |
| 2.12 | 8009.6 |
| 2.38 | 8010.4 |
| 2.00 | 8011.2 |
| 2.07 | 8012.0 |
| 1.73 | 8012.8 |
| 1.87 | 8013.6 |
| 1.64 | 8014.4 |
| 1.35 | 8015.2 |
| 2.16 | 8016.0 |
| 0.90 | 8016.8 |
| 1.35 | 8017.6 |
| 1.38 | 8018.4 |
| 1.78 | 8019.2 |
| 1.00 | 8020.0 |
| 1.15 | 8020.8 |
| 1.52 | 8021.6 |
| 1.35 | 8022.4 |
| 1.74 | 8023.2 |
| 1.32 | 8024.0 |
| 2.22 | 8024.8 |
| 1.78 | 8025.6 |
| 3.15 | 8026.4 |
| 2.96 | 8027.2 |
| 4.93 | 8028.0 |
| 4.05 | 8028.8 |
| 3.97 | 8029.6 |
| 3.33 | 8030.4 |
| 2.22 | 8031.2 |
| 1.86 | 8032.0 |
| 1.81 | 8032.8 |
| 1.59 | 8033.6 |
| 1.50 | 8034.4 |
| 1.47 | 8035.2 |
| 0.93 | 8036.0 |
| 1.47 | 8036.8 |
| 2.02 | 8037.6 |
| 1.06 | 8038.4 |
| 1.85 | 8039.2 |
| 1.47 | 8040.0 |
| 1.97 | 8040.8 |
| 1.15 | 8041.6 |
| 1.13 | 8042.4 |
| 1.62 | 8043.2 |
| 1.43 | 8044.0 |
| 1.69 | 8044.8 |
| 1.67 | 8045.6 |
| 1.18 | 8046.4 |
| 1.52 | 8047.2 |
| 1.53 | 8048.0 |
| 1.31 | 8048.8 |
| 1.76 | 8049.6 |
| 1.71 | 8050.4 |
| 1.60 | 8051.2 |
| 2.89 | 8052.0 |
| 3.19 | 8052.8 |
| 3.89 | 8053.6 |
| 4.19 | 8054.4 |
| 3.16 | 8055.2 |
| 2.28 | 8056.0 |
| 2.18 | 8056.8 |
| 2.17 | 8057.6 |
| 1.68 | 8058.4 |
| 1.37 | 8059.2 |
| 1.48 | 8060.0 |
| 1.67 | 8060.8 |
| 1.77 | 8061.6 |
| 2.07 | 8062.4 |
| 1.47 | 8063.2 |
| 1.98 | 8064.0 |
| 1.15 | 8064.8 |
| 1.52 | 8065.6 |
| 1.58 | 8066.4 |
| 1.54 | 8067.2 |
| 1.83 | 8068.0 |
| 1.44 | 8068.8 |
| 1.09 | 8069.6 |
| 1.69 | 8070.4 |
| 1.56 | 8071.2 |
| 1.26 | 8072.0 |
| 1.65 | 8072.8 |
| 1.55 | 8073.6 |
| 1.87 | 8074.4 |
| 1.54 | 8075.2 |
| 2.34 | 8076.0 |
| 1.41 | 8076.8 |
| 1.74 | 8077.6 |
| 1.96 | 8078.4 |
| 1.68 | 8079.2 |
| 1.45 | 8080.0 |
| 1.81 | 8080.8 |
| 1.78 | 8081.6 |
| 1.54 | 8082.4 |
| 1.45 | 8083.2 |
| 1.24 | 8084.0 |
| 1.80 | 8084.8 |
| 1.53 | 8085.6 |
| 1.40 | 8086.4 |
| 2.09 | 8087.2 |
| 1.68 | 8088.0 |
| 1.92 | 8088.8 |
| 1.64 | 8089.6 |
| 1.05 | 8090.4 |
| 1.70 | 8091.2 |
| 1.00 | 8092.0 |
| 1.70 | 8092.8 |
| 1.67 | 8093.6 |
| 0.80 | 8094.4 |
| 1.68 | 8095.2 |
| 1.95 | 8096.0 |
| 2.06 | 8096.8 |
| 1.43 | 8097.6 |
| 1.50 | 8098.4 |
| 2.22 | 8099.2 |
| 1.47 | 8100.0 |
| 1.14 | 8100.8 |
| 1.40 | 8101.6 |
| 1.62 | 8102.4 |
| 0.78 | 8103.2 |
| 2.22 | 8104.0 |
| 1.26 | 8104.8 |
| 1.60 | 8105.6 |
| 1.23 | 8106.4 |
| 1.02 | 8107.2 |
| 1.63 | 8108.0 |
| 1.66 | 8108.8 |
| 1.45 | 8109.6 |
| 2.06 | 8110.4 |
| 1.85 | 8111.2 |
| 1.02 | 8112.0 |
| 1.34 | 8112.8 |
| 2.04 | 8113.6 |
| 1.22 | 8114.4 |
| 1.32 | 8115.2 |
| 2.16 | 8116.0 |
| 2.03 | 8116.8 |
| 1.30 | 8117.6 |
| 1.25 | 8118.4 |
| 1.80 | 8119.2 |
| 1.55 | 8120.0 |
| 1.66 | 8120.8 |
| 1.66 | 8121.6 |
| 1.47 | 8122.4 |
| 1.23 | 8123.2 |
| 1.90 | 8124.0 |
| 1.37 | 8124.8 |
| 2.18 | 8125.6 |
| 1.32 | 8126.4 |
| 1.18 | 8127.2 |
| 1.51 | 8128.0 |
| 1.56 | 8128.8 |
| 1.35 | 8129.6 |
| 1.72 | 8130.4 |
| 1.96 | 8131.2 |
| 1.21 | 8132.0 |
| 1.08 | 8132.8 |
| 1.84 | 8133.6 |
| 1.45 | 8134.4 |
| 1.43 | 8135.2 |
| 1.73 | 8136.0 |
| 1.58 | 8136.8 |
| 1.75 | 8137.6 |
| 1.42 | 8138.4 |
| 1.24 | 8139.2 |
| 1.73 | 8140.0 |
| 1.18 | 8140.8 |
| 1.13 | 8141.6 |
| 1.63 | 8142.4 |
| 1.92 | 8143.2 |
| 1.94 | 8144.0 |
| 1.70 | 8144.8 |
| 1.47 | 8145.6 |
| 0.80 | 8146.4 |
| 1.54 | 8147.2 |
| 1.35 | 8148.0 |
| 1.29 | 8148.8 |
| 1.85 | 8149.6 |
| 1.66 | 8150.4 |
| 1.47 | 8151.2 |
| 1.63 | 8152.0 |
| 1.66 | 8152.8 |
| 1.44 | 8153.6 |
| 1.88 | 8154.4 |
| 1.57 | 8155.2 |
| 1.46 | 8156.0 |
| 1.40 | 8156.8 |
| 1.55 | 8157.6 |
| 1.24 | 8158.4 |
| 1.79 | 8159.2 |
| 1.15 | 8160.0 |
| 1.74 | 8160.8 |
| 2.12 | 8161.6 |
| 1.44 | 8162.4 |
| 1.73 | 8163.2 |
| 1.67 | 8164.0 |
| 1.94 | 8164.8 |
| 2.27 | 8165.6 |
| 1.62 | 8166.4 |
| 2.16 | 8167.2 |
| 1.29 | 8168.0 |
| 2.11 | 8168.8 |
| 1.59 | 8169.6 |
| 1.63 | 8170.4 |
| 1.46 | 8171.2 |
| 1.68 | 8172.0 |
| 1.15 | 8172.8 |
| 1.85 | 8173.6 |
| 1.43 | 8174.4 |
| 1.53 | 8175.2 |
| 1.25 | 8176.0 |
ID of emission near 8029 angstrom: H-alpha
